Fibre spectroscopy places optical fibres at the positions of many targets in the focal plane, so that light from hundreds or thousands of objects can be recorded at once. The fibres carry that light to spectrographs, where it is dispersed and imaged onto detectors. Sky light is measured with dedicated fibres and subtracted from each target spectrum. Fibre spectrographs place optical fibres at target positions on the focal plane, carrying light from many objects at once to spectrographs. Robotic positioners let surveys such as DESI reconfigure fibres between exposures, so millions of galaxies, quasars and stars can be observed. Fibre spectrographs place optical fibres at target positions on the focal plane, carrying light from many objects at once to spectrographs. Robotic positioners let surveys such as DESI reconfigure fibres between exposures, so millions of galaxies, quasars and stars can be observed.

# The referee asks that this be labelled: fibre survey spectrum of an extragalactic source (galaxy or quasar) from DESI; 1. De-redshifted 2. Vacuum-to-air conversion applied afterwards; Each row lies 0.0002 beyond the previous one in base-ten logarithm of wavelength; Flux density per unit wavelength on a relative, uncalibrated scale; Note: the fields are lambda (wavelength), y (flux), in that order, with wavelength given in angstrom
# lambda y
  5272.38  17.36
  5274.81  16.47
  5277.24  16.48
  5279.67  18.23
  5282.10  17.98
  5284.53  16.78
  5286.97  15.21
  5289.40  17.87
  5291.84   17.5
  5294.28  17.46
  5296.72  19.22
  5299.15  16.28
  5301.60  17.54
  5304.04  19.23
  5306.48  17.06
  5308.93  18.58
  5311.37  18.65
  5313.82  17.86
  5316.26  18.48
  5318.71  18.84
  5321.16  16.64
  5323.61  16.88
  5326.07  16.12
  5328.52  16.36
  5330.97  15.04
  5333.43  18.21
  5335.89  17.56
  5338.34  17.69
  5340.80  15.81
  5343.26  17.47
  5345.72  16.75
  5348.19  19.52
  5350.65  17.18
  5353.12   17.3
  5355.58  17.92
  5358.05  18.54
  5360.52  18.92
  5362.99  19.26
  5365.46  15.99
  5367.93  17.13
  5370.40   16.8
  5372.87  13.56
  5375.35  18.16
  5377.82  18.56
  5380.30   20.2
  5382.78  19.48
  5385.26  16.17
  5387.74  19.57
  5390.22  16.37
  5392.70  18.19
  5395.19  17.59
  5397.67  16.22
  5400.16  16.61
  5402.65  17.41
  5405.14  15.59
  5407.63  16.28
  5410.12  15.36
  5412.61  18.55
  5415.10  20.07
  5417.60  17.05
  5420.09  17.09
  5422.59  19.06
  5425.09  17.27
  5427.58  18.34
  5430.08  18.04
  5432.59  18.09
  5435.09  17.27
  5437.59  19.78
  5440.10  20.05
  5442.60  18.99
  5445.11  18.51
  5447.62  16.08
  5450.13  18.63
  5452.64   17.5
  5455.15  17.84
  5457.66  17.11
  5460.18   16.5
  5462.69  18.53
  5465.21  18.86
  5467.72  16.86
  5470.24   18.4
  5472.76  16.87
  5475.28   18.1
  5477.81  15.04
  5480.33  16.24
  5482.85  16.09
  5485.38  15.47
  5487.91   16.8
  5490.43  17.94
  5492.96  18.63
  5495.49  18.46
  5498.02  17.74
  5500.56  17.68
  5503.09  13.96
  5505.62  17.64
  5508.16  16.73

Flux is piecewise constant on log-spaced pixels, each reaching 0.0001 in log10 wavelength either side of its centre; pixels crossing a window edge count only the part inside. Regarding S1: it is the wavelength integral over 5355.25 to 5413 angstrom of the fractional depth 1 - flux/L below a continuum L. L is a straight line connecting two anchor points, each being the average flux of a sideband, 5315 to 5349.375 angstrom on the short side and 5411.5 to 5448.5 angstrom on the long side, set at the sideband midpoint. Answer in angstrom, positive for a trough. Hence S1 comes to 1.3 angstrom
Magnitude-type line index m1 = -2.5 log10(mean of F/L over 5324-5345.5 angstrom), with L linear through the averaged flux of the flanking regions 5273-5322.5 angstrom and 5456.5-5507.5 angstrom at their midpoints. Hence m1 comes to 0.05 mag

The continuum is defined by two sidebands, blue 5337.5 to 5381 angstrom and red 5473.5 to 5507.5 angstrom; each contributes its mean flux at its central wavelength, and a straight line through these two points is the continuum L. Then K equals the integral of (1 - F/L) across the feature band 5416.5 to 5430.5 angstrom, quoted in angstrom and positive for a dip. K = -0.5 angstrom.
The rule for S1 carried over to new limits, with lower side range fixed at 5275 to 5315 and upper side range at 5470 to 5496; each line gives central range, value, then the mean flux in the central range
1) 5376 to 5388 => -1.0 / 18.7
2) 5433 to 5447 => -1.3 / 18.7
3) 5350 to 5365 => -0.6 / 18.1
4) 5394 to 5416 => 0.3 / 17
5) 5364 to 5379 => 0.5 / 16.7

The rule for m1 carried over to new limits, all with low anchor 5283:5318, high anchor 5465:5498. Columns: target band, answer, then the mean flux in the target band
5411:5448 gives -0.06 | 18.3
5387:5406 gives 0.02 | 17.2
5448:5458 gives -0.03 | 17.7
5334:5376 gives 0.01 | 17.4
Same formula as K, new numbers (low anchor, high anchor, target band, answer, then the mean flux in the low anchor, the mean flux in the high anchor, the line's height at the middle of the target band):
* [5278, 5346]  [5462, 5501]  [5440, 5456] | -0.70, 17.4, 17.3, 17.3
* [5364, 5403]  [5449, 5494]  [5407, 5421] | -0.08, 17.4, 17.3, 17.4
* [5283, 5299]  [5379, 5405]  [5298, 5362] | -0.45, 17.3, 17.7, 17.4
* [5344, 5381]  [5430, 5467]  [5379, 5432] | 0.71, 17.7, 18.1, 17.9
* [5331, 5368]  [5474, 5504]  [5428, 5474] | -2.48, 17.6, 16.9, 17.1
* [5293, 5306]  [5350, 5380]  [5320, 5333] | 1.04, 17.9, 17.5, 17.7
